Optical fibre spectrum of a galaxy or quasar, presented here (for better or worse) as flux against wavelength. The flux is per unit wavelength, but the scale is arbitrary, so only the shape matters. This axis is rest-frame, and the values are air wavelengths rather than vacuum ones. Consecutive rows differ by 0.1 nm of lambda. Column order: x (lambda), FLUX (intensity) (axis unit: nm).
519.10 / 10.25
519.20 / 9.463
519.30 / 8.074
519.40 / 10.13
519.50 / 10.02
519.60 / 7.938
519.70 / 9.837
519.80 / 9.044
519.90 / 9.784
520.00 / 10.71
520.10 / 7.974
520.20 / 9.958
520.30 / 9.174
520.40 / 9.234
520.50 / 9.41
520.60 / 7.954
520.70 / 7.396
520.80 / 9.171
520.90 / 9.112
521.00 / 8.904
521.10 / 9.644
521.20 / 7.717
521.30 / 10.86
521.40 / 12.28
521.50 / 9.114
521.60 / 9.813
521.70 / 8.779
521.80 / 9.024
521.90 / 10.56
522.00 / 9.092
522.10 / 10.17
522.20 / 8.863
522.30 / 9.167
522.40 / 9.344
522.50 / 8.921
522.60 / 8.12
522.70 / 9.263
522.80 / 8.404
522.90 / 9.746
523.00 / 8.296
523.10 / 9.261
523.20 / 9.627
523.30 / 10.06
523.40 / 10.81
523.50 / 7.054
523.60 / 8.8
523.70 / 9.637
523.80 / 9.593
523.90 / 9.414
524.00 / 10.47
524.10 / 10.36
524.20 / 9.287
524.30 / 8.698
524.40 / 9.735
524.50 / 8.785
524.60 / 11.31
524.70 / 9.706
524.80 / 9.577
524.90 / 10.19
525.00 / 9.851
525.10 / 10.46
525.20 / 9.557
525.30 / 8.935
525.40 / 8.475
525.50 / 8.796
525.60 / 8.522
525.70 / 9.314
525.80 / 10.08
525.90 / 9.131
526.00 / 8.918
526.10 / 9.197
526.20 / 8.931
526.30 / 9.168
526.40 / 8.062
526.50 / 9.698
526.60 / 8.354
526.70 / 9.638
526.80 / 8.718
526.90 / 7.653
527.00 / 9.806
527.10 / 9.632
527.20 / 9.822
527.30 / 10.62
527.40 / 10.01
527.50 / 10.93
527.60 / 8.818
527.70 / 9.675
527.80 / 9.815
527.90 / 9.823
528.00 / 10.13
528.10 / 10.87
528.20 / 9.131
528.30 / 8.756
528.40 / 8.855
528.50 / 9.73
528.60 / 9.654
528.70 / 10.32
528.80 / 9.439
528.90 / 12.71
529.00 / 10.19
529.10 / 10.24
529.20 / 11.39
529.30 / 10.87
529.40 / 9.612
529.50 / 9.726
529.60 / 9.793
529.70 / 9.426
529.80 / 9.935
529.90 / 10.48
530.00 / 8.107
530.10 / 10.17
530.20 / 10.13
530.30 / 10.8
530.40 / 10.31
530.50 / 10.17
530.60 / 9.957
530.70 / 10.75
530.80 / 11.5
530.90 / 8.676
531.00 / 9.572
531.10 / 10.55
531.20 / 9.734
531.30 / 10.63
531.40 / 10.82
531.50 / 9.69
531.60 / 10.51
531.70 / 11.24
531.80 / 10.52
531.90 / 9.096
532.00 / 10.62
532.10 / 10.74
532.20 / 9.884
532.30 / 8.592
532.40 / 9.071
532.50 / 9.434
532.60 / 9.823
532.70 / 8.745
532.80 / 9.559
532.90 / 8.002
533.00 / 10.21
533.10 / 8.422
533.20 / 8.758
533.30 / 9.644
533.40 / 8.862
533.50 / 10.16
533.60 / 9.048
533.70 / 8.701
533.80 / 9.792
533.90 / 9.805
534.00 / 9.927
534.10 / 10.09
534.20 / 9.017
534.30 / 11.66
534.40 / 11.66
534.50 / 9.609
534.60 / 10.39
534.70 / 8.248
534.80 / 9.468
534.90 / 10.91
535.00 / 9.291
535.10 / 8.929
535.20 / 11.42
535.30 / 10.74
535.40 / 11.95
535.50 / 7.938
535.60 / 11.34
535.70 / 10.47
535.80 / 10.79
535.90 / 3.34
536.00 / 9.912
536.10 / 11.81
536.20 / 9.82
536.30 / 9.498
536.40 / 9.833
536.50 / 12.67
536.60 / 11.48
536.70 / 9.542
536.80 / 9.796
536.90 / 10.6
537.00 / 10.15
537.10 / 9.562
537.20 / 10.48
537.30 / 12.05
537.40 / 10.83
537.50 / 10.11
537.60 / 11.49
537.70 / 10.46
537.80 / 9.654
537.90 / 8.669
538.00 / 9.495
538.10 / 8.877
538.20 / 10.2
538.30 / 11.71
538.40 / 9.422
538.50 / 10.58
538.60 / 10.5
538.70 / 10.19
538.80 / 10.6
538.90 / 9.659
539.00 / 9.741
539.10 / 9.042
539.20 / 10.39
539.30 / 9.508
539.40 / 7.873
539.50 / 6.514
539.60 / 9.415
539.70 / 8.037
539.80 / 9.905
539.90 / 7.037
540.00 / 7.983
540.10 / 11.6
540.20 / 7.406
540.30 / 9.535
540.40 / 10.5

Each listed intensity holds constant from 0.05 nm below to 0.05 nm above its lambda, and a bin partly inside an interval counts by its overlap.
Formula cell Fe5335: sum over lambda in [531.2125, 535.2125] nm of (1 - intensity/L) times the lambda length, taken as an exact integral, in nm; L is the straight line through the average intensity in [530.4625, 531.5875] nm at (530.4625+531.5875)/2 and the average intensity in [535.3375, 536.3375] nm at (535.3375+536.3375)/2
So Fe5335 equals 0.09 nm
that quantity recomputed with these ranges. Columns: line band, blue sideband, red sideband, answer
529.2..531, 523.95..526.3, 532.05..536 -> -0.09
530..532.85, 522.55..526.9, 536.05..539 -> -0.05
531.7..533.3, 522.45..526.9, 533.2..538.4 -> 0.05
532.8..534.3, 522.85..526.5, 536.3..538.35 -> 0.10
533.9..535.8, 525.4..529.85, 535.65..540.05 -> -0.09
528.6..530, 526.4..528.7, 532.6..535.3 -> -0.09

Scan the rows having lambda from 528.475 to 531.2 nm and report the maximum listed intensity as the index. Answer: 12.71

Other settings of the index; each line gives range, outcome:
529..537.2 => 12.67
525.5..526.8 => 10.08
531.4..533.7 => 11.24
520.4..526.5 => 12.28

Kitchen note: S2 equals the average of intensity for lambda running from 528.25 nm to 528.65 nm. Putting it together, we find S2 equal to 9.25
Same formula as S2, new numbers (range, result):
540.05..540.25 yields 9.5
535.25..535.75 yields 10.5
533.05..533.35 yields 8.94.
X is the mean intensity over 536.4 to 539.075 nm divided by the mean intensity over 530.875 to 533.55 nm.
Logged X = 1.1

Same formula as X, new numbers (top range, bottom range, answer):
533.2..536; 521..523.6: 1.04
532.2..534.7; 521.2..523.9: 1.02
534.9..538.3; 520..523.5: 1.09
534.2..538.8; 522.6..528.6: 1.08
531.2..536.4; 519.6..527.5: 1.05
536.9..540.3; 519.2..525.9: 1.04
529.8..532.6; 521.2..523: 1.07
